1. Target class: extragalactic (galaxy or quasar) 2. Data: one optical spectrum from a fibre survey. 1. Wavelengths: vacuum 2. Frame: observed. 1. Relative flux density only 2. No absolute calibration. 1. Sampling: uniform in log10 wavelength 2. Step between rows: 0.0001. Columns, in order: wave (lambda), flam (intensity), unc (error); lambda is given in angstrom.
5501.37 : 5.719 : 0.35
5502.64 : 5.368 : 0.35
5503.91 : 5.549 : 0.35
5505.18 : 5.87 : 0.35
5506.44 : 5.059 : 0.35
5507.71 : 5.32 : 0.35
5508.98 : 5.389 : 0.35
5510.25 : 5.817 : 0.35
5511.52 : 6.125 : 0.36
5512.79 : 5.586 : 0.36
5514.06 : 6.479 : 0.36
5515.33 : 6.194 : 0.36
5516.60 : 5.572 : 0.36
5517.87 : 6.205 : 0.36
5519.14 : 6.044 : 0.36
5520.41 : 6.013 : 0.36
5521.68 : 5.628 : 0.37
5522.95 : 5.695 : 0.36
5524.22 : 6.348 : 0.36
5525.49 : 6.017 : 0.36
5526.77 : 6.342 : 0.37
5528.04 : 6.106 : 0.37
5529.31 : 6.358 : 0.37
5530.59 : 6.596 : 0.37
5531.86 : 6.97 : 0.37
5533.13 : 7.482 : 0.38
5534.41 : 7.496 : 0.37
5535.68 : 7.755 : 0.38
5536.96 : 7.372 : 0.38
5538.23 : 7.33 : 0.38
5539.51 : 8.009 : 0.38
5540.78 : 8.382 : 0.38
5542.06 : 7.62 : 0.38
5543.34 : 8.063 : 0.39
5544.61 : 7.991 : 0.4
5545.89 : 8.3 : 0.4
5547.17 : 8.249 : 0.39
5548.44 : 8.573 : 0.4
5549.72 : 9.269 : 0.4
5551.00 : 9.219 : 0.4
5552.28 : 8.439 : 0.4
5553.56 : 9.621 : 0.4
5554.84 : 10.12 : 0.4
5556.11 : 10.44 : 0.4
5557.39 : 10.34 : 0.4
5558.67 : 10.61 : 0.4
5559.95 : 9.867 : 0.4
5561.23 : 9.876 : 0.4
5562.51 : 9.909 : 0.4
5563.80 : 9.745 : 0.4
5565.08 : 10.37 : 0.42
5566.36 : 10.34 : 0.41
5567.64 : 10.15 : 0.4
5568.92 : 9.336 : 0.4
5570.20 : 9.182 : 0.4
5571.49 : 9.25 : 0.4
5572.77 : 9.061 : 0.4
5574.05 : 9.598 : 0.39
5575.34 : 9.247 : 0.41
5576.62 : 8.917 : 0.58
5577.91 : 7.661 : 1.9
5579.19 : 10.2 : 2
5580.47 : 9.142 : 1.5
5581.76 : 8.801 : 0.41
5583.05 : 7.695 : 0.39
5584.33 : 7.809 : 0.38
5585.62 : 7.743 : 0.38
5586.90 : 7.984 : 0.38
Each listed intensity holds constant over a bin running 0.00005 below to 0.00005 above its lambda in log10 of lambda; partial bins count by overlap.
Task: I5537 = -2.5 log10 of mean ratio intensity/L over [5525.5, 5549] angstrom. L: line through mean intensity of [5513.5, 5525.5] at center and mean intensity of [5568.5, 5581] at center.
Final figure -0.06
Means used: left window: 6.02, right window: 9.16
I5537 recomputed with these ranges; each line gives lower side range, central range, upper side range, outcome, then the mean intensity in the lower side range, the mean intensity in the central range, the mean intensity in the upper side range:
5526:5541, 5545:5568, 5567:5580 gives -0.15 mag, 7.14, 9.61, 9.26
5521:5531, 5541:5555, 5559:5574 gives -0.07 mag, 6.12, 8.62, 9.75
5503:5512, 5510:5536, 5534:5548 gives 0.05 mag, 5.57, 6.32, 7.89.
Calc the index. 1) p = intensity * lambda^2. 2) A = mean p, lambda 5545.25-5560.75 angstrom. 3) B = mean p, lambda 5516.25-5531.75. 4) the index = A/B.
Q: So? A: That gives 1.6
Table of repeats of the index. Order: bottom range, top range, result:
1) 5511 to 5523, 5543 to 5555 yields 1.48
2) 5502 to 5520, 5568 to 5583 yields 1.62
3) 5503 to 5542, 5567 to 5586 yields 1.43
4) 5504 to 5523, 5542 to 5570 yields 1.65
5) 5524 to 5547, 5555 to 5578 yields 1.35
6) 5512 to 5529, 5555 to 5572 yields 1.68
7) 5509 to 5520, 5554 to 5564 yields 1.72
